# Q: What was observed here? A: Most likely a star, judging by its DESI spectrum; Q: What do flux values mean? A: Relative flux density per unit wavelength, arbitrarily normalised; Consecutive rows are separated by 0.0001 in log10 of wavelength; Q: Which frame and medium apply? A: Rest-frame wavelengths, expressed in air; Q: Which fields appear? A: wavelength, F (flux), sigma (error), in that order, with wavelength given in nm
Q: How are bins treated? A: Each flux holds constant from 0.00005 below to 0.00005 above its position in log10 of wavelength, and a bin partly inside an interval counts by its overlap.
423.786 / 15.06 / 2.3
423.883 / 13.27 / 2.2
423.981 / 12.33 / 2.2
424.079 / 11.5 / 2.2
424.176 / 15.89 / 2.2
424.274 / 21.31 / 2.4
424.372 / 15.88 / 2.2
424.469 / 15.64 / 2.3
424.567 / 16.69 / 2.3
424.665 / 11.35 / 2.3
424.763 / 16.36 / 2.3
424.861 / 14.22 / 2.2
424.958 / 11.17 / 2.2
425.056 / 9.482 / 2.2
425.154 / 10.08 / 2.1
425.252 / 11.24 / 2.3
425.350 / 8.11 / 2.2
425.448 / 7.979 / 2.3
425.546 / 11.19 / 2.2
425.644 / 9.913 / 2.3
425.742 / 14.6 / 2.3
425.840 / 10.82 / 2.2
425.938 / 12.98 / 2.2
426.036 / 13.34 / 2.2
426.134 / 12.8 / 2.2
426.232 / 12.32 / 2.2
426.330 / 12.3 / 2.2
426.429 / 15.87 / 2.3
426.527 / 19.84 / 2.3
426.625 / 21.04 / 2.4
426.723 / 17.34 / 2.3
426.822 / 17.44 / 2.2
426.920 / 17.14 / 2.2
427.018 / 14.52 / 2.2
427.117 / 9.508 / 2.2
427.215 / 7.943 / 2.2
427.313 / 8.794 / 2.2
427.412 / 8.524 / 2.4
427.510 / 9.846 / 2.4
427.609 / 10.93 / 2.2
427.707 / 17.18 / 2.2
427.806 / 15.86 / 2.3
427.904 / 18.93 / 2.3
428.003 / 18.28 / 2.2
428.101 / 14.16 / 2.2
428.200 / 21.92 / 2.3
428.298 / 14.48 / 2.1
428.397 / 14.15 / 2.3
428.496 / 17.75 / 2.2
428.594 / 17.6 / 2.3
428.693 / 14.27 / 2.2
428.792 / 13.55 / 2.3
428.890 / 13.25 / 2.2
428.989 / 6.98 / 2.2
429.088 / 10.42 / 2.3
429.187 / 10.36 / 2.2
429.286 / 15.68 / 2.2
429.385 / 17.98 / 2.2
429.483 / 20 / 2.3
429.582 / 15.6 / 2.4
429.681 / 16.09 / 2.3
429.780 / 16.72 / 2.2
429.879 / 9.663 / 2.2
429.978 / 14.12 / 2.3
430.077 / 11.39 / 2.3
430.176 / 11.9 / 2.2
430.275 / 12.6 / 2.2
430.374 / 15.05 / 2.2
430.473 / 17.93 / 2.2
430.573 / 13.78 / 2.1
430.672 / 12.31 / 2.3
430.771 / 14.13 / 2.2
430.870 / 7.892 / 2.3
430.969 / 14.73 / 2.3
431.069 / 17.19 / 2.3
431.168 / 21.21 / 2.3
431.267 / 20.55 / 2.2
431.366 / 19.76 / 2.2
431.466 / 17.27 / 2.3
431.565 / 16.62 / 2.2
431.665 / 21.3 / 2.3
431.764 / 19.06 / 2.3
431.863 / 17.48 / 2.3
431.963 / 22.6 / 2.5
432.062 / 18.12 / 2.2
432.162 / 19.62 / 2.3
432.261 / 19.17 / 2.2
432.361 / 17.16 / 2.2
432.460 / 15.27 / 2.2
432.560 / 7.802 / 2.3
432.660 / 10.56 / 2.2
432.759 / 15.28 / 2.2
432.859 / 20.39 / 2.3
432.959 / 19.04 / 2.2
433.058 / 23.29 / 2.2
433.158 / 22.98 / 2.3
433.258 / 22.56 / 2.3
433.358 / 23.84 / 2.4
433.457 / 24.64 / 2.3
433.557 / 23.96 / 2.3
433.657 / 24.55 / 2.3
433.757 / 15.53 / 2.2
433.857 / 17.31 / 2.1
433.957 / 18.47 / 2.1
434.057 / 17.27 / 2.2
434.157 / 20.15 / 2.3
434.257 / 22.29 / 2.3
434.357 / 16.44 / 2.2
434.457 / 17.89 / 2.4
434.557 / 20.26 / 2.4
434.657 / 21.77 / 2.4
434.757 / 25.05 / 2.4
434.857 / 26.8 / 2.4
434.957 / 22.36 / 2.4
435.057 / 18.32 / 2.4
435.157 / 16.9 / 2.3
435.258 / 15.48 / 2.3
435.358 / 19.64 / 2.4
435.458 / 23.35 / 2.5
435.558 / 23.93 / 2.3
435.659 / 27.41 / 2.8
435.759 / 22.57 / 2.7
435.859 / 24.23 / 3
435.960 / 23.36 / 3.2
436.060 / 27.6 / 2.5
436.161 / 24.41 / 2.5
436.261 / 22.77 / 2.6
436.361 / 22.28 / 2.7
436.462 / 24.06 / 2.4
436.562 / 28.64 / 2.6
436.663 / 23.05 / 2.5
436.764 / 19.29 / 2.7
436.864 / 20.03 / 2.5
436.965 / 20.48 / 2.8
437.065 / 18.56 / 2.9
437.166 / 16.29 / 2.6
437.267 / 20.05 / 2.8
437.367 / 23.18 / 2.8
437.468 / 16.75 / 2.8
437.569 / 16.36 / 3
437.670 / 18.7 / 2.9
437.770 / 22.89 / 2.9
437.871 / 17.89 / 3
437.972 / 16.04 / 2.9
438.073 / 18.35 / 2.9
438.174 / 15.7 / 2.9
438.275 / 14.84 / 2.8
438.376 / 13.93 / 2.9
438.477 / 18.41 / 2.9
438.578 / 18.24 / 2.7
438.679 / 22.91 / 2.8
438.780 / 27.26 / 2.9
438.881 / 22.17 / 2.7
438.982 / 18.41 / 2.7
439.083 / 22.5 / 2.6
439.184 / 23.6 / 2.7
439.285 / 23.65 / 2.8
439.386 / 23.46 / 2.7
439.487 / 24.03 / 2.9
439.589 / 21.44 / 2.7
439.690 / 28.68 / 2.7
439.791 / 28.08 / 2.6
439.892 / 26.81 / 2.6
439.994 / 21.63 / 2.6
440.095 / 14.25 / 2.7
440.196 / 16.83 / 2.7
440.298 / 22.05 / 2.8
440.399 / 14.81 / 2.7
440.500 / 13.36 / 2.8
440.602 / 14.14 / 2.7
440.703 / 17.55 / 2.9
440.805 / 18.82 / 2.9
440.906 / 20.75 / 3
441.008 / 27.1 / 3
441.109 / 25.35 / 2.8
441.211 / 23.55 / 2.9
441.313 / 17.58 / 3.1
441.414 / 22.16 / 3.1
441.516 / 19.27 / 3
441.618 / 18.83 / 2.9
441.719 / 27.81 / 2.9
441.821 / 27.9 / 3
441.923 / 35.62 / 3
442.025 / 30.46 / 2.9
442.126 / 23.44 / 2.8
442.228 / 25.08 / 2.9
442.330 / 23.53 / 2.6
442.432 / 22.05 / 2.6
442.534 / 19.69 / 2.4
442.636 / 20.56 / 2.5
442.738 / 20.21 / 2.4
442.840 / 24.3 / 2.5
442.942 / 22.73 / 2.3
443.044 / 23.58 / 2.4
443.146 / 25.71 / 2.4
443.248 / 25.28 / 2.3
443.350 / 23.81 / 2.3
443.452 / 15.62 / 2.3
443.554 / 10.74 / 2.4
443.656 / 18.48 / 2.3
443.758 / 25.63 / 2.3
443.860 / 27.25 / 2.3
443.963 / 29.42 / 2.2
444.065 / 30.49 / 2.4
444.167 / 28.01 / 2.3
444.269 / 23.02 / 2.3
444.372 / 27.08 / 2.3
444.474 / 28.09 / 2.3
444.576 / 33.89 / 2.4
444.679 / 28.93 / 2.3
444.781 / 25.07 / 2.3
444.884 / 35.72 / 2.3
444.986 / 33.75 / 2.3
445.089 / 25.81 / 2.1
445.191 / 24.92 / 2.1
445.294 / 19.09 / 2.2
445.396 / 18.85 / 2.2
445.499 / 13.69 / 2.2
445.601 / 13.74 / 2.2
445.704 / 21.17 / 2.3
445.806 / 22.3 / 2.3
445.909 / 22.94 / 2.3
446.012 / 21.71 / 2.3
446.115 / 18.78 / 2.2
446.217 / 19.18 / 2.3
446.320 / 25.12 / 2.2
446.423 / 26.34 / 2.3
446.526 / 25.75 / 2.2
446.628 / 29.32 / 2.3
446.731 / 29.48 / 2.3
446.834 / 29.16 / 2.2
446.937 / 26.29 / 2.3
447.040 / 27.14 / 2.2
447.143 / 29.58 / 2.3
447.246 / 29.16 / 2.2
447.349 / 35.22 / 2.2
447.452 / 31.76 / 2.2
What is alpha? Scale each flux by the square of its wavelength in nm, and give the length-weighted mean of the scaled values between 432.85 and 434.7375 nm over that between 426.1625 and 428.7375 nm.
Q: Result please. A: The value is 1.43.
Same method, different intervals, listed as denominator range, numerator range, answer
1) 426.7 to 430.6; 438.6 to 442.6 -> 1.67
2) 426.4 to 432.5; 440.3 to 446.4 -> 1.59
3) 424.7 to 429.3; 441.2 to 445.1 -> 1.99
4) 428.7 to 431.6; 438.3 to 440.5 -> 1.52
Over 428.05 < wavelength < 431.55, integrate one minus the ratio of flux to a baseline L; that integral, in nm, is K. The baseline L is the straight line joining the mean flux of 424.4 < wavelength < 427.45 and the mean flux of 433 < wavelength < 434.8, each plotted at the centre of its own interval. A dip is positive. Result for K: 0.39 nm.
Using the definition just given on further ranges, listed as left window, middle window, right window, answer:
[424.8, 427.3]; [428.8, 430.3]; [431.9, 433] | 0.15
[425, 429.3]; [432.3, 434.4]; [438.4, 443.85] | -0.21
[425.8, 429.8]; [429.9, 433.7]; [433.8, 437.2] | 0.15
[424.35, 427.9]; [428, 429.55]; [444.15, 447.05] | -0.03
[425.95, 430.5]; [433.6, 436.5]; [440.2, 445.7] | -0.46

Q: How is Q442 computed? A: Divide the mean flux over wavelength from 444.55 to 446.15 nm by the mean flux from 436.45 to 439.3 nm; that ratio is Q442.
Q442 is 1.2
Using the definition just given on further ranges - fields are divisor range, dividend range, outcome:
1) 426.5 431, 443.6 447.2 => 1.77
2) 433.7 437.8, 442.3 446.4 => 1.12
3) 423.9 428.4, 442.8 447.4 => 1.81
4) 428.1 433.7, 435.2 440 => 1.29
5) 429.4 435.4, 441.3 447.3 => 1.36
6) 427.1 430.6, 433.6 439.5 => 1.48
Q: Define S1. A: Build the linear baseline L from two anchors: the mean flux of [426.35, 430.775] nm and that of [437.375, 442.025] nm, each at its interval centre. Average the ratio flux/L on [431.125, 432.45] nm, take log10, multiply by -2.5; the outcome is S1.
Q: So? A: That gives -0.167 mag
